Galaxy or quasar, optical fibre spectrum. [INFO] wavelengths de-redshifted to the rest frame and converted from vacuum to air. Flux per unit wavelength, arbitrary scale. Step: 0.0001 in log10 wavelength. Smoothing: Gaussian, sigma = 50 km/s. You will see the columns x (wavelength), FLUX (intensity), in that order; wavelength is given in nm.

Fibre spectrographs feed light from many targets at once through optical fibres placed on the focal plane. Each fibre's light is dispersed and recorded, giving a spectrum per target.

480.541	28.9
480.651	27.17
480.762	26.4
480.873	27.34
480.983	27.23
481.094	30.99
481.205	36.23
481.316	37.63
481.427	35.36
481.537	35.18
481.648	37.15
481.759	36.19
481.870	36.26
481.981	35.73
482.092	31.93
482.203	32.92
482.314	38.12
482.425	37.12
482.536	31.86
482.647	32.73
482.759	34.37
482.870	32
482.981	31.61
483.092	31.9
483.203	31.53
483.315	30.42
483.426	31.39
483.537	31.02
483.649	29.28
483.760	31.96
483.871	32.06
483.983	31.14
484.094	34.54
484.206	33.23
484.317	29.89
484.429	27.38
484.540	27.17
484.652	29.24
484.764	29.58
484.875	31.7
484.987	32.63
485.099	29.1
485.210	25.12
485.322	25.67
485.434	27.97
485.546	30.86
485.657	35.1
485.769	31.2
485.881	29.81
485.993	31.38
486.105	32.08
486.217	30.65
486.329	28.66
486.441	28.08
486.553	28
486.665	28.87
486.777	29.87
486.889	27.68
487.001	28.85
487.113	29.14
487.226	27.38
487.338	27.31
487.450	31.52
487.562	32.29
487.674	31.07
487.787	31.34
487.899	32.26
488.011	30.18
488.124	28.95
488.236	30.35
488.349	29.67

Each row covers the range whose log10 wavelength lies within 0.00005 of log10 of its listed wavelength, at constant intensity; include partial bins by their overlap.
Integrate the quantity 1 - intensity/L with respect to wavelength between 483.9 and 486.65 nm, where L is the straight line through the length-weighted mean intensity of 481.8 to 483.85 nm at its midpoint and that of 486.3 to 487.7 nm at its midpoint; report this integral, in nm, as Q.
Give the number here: 0.06 nm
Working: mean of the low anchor 32.9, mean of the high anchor 29.1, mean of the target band 30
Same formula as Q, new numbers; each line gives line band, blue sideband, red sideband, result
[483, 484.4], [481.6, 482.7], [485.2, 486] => 0.051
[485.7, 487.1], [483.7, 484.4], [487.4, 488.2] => 0.079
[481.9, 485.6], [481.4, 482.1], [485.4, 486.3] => 0.238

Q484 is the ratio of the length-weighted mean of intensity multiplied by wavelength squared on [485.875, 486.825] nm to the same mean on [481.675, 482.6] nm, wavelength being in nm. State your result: 0.86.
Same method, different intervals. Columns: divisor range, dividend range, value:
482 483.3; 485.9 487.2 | 0.90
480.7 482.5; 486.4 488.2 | 0.90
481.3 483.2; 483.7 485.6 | 0.88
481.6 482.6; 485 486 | 0.85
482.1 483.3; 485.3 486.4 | 0.93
